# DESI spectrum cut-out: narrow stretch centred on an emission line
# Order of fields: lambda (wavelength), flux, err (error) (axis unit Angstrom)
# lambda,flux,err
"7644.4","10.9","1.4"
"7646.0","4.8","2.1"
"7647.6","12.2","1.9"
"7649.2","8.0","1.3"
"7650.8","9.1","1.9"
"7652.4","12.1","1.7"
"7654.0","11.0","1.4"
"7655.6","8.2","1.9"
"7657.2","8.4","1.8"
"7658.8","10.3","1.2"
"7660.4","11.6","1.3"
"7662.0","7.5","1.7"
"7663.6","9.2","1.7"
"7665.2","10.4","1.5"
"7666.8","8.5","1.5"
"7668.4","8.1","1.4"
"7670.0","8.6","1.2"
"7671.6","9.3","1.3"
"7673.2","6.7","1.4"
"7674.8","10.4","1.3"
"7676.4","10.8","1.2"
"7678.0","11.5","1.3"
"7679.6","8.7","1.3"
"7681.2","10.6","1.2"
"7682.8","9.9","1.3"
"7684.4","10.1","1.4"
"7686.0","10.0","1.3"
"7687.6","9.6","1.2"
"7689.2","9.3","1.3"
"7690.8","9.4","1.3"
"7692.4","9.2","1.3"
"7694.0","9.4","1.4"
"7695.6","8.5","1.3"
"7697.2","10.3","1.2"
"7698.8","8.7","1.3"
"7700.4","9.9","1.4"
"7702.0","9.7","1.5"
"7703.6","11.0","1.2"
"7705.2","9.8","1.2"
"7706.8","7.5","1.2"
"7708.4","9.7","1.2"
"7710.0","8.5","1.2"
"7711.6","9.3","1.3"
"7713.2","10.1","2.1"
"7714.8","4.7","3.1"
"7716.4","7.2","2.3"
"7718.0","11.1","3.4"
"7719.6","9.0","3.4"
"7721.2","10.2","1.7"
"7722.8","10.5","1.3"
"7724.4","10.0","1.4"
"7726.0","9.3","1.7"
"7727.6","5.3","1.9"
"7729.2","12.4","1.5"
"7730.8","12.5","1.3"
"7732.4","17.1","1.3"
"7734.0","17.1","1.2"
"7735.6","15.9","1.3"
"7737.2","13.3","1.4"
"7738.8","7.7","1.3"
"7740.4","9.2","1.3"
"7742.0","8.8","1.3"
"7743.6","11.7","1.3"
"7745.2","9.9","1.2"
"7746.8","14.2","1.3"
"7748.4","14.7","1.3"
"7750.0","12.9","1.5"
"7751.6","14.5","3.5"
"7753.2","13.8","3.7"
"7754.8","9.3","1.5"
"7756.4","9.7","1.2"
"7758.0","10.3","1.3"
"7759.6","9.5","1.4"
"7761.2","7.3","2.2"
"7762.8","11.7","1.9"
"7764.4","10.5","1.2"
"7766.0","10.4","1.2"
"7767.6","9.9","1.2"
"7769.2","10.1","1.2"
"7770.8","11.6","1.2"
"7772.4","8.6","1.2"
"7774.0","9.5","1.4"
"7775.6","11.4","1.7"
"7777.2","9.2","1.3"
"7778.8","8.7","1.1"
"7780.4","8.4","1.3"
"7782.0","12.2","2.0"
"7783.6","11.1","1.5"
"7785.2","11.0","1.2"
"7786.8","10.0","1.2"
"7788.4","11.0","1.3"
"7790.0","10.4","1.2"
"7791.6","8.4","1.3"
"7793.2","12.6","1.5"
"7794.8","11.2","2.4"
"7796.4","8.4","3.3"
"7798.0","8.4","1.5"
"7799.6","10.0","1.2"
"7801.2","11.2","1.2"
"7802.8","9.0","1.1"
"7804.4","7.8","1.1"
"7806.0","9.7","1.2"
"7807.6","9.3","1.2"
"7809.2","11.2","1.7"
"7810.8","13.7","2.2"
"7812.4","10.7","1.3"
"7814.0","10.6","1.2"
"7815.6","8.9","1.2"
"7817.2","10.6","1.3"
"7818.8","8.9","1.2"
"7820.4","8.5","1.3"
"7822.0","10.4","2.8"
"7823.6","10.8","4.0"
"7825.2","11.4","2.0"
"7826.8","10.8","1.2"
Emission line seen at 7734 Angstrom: [S II]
